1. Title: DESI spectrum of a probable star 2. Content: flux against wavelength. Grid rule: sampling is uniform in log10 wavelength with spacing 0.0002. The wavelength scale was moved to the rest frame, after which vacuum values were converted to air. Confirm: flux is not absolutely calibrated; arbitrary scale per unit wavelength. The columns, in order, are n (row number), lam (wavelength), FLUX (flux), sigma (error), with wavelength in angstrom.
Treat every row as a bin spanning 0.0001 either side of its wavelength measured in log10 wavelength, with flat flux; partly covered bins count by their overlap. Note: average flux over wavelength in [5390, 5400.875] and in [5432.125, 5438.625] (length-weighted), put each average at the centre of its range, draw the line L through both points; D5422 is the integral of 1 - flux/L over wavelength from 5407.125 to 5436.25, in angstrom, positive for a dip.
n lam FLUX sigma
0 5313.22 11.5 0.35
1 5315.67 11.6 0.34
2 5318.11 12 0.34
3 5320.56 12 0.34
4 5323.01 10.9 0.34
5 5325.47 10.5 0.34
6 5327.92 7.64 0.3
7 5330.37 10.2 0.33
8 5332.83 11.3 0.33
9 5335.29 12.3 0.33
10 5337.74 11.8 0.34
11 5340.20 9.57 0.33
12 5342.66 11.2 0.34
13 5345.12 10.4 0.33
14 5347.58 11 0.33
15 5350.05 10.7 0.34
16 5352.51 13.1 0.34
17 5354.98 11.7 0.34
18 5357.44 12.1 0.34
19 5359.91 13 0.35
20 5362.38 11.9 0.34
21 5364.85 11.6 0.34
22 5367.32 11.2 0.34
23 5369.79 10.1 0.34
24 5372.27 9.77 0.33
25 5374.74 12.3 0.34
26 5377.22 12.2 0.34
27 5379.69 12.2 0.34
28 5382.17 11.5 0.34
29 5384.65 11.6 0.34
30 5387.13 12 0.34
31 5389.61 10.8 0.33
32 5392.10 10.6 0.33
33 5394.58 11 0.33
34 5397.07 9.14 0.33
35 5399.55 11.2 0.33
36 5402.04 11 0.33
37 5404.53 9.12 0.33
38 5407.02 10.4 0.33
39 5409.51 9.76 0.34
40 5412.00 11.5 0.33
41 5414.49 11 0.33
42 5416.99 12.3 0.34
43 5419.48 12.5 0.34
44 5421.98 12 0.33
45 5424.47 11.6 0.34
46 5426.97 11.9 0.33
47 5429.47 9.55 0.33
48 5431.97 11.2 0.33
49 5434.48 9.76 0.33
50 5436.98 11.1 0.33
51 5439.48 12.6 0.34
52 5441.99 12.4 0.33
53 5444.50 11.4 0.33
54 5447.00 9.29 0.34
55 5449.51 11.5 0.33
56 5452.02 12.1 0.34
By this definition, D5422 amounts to -1.4 angstrom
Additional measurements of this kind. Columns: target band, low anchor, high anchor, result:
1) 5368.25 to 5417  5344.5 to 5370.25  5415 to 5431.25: 2.76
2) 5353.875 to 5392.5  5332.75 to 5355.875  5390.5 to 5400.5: -2.57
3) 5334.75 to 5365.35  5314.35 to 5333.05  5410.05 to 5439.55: -1.83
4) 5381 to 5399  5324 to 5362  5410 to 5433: 0.58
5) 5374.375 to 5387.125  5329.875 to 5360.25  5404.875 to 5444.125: -0.68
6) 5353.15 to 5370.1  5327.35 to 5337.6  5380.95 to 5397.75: -1.47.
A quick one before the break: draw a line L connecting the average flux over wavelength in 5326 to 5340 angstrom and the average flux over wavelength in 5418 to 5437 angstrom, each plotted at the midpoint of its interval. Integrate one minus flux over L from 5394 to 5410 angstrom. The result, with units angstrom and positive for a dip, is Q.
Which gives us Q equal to 1.2 angstrom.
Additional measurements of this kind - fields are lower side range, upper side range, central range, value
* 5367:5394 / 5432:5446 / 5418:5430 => -0.29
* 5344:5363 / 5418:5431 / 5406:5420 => 0.44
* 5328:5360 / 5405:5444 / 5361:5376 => 0.09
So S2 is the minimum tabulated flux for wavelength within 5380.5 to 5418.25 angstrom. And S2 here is 9.12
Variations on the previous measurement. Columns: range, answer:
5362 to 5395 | 9.77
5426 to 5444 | 9.55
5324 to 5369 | 7.64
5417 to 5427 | 11.6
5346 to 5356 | 10.7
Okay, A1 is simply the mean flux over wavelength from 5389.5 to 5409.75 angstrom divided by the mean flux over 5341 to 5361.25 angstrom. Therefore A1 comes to 0.9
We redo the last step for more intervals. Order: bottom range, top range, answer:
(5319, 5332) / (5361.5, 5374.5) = 1.07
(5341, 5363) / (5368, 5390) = 0.98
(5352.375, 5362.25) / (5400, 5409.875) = 0.83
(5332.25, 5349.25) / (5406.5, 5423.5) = 1.03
